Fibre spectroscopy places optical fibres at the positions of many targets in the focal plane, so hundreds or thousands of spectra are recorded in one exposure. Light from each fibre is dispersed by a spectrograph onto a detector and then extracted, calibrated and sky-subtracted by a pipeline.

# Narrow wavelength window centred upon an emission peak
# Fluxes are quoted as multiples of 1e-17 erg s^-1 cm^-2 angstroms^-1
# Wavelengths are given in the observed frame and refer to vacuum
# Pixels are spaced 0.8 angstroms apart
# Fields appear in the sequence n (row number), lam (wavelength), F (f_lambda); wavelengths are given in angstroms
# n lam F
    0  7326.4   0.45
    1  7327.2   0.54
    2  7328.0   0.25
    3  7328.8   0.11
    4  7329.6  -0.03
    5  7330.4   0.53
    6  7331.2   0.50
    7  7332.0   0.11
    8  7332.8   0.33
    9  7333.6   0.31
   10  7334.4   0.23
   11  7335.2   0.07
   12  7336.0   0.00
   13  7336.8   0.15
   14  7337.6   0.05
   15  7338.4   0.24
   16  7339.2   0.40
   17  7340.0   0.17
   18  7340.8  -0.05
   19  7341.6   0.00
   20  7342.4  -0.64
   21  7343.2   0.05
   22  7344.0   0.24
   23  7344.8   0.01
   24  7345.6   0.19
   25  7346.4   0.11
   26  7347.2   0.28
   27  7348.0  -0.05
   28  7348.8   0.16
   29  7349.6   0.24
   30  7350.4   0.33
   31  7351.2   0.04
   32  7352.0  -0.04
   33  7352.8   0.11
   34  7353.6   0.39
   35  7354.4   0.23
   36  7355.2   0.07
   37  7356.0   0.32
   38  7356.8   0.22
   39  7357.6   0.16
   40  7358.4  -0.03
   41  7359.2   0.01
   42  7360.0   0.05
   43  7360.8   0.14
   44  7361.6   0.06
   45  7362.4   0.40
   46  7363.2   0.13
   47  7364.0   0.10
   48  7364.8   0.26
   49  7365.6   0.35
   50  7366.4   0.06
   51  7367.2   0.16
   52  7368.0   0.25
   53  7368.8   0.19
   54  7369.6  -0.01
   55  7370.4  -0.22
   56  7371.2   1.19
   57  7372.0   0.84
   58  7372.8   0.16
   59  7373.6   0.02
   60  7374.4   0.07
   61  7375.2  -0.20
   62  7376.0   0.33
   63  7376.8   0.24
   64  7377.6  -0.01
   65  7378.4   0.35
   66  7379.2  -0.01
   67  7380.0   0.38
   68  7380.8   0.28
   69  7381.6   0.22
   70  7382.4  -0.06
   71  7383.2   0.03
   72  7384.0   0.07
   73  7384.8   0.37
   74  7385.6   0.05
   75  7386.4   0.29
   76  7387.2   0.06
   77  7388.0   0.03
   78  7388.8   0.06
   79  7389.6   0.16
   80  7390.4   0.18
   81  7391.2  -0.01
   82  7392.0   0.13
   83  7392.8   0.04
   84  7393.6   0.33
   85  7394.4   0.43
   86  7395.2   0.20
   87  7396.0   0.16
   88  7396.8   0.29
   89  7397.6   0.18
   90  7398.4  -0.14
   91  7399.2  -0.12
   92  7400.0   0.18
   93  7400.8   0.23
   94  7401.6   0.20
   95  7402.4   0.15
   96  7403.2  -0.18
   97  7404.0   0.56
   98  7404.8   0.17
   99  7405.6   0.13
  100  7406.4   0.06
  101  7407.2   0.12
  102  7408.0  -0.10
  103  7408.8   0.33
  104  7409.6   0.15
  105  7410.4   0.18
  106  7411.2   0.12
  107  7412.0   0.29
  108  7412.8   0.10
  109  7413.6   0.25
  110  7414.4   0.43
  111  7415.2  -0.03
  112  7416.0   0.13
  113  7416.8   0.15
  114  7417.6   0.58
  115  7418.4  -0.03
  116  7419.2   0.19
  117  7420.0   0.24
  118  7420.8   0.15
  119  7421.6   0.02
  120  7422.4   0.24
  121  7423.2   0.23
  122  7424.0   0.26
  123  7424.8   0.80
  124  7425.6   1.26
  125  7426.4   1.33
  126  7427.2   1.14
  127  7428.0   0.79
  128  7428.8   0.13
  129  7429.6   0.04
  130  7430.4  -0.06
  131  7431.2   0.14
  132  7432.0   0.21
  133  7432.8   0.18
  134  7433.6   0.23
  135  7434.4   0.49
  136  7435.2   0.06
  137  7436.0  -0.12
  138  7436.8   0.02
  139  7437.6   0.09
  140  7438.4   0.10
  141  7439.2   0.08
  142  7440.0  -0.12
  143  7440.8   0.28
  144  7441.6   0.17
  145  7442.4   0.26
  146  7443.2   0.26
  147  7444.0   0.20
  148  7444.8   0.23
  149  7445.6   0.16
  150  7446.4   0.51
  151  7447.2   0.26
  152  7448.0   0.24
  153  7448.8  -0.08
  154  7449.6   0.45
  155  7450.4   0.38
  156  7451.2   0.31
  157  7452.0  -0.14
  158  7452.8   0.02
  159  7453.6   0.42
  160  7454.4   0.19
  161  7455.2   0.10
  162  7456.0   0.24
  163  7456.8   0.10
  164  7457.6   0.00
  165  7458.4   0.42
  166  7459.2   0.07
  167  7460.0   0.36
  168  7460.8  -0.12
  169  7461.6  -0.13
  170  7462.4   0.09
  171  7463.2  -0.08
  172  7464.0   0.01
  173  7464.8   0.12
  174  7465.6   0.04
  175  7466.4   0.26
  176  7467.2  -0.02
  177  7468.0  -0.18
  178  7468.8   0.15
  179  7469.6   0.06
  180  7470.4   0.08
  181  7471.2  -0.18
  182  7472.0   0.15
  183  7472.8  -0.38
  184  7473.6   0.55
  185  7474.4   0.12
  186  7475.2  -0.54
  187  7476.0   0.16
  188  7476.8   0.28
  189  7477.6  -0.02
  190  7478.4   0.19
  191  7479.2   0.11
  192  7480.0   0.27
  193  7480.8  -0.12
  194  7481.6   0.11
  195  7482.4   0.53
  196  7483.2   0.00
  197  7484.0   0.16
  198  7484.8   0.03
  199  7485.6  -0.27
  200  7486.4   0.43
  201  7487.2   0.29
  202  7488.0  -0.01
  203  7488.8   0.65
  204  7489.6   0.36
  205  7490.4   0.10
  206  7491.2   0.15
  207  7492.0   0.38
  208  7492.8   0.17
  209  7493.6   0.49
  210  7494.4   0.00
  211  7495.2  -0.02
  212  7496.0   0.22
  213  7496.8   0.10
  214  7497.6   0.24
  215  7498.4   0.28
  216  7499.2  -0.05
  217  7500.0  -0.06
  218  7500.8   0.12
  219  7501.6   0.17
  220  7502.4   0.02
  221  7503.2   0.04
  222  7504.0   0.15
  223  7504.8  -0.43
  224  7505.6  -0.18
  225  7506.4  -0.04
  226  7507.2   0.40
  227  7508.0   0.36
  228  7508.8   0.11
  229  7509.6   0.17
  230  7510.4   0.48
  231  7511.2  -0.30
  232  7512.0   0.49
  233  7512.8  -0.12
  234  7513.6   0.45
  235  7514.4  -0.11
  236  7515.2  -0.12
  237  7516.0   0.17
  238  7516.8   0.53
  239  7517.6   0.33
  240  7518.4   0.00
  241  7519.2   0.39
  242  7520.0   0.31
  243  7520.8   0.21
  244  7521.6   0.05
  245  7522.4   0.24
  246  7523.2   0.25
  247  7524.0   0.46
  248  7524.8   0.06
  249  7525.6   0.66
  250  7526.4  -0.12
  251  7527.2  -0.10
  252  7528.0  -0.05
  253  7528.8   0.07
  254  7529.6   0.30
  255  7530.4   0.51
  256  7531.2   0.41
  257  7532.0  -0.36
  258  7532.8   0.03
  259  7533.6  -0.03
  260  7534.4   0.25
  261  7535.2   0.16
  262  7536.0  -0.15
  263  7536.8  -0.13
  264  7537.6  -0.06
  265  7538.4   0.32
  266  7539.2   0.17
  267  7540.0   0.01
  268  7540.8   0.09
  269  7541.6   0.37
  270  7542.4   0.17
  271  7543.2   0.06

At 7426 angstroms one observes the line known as H-beta 4861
